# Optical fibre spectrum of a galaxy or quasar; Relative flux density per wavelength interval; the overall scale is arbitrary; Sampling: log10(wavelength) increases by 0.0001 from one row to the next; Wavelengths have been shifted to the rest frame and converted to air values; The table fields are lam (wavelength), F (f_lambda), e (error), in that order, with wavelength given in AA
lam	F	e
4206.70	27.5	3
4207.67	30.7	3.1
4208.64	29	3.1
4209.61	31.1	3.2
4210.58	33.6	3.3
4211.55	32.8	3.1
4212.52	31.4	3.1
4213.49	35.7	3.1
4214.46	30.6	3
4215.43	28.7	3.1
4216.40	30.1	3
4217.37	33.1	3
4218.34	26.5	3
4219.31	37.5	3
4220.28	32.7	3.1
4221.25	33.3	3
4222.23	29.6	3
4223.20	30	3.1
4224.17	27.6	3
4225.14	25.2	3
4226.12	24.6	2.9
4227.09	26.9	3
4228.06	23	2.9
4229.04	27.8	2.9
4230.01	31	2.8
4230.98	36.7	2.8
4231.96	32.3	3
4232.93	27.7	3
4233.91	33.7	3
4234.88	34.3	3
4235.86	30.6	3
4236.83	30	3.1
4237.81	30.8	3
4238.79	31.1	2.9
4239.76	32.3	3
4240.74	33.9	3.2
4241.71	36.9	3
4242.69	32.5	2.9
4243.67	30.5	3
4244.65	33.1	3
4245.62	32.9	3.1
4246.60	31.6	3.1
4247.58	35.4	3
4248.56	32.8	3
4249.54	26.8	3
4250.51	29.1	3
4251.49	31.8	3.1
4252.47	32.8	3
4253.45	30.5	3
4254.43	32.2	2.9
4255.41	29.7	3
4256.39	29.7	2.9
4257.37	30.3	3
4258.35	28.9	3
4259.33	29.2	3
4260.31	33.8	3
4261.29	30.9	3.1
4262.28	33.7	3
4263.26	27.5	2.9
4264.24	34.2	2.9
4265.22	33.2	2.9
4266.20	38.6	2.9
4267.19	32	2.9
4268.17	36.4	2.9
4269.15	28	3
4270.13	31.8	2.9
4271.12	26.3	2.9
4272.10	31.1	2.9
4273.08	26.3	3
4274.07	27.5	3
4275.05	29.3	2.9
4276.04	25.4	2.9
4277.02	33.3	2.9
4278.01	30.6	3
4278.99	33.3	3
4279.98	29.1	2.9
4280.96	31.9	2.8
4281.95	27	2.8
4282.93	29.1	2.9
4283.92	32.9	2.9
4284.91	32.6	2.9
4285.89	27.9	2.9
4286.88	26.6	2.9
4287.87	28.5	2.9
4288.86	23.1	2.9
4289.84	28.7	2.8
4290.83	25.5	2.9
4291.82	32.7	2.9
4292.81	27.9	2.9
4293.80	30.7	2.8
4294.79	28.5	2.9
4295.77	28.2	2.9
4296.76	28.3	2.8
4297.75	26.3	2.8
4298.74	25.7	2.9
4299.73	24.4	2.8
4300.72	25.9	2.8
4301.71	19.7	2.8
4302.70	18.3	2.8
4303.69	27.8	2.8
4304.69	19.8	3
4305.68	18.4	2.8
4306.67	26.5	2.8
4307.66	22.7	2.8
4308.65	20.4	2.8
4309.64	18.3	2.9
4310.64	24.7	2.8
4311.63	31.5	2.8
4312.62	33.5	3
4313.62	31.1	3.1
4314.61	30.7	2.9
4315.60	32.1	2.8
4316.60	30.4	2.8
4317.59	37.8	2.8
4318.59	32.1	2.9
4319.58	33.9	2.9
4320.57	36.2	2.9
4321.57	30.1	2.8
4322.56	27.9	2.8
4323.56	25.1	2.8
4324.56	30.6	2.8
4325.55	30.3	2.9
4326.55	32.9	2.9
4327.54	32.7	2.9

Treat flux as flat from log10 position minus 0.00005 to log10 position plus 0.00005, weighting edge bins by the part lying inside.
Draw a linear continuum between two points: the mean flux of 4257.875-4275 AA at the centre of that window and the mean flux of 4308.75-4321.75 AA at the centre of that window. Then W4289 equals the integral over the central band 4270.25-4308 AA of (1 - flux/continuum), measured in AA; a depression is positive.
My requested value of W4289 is 4.3 AA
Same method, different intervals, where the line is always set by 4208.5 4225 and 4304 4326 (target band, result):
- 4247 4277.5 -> -1.0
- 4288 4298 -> 0.3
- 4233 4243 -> -0.6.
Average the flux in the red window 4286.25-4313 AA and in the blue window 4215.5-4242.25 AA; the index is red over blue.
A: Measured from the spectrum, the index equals 0.8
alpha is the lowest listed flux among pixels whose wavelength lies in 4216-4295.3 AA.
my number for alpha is 23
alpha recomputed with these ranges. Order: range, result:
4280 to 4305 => 18.3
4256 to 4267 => 27.5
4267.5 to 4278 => 25.4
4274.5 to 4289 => 23.1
